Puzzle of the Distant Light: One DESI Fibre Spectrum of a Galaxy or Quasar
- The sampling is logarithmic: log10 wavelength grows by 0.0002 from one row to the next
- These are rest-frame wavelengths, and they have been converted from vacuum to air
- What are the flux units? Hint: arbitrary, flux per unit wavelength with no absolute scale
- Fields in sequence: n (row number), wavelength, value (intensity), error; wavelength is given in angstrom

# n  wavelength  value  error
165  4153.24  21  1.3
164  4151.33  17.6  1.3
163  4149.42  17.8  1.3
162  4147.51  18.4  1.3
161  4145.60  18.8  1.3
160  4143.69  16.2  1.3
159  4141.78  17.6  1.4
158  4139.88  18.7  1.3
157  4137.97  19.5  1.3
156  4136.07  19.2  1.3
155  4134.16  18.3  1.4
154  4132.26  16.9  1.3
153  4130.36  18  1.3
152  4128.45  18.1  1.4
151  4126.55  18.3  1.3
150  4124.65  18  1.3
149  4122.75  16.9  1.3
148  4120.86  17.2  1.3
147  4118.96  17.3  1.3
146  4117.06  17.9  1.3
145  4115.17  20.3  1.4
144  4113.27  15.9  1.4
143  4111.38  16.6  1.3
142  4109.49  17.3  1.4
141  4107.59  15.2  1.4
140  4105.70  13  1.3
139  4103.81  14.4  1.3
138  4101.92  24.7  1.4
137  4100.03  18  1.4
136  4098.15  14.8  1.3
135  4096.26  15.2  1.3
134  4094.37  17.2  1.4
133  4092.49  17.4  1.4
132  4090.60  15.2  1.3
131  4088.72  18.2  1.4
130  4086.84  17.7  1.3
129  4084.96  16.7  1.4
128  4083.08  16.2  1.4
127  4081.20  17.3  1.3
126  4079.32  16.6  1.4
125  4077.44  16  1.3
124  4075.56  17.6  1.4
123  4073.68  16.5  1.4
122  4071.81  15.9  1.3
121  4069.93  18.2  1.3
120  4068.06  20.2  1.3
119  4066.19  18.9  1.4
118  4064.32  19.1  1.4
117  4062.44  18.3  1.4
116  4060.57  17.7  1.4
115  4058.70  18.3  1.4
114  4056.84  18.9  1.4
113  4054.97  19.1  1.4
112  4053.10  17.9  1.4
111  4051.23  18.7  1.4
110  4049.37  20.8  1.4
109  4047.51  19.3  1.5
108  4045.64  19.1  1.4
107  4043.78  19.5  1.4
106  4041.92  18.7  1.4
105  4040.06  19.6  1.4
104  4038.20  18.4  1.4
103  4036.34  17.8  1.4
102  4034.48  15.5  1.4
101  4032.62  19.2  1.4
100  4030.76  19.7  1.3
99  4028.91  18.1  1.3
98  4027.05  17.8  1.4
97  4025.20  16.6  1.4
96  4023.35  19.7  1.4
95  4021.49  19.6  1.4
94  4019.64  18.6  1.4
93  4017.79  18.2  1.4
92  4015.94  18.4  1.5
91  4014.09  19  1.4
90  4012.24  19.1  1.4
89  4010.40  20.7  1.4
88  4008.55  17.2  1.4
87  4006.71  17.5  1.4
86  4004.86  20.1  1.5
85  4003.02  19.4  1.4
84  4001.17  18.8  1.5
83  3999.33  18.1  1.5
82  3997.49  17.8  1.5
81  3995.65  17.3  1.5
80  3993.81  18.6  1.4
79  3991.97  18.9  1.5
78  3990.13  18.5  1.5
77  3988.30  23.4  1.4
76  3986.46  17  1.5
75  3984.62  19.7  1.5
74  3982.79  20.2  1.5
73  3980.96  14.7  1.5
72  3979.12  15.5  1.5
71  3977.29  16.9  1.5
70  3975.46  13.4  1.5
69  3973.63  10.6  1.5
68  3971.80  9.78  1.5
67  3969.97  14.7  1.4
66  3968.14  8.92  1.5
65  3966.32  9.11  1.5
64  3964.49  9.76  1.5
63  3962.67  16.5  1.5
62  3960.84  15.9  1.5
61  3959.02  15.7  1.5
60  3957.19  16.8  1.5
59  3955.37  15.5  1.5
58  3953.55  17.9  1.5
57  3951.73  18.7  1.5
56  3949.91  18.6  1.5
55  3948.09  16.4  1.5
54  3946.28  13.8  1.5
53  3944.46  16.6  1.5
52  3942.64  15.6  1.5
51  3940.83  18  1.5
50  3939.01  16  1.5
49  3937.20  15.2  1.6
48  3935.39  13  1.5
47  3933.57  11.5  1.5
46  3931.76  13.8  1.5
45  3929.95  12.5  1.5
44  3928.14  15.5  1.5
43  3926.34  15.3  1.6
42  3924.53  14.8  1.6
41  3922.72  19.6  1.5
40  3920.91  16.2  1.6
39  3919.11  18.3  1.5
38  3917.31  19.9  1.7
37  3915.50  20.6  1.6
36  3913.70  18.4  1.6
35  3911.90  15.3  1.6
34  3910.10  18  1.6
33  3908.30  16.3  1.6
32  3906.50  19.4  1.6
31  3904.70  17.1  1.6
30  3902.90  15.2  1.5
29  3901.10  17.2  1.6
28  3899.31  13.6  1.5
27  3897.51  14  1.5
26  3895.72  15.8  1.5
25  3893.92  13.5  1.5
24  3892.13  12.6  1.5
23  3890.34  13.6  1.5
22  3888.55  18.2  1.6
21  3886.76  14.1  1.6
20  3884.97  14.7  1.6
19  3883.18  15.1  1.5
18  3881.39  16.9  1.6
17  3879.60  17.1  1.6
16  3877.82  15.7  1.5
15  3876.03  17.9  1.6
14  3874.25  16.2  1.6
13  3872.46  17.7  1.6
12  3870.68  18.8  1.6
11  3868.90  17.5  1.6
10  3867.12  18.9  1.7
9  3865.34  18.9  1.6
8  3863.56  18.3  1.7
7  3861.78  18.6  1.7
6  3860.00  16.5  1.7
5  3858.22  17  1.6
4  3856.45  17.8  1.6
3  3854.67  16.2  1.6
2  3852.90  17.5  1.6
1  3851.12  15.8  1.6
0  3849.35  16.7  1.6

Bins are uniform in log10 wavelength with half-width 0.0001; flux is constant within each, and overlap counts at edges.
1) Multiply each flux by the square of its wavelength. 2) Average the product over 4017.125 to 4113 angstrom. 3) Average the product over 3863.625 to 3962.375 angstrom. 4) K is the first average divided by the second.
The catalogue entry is 1.18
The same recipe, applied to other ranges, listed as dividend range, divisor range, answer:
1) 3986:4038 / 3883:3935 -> 1.24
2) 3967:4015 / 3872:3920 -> 1.10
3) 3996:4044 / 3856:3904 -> 1.22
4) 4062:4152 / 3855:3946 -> 1.19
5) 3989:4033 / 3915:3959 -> 1.19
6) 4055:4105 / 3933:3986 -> 1.24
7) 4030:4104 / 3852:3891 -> 1.17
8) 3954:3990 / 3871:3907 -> 1.00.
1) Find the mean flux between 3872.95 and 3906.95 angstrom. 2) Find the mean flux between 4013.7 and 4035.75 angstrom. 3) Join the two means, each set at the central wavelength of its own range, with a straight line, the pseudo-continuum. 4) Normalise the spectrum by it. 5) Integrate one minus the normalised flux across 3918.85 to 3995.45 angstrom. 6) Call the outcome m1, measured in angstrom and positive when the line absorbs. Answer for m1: 6.1 angstrom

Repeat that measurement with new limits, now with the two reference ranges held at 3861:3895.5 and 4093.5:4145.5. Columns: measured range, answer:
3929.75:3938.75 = 1.8 angstrom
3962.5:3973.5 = 3.8 angstrom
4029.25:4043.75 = -1.1 angstrom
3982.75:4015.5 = -3.7 angstrom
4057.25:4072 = -1.0 angstrom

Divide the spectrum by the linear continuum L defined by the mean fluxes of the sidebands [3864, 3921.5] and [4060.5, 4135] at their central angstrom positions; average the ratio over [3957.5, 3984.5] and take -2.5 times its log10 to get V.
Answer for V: 0.21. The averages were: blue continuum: 16.7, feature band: 13.9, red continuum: 17.3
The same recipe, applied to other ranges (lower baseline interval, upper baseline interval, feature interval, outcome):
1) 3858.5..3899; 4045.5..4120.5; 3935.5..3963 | 0.03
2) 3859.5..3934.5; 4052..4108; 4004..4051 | -0.10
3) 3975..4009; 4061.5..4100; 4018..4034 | -0.05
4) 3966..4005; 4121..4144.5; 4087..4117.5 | 0.04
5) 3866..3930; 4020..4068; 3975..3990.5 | 0.00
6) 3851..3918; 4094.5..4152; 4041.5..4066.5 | -0.09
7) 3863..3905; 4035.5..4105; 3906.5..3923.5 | -0.11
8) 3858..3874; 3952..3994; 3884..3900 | 0.20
